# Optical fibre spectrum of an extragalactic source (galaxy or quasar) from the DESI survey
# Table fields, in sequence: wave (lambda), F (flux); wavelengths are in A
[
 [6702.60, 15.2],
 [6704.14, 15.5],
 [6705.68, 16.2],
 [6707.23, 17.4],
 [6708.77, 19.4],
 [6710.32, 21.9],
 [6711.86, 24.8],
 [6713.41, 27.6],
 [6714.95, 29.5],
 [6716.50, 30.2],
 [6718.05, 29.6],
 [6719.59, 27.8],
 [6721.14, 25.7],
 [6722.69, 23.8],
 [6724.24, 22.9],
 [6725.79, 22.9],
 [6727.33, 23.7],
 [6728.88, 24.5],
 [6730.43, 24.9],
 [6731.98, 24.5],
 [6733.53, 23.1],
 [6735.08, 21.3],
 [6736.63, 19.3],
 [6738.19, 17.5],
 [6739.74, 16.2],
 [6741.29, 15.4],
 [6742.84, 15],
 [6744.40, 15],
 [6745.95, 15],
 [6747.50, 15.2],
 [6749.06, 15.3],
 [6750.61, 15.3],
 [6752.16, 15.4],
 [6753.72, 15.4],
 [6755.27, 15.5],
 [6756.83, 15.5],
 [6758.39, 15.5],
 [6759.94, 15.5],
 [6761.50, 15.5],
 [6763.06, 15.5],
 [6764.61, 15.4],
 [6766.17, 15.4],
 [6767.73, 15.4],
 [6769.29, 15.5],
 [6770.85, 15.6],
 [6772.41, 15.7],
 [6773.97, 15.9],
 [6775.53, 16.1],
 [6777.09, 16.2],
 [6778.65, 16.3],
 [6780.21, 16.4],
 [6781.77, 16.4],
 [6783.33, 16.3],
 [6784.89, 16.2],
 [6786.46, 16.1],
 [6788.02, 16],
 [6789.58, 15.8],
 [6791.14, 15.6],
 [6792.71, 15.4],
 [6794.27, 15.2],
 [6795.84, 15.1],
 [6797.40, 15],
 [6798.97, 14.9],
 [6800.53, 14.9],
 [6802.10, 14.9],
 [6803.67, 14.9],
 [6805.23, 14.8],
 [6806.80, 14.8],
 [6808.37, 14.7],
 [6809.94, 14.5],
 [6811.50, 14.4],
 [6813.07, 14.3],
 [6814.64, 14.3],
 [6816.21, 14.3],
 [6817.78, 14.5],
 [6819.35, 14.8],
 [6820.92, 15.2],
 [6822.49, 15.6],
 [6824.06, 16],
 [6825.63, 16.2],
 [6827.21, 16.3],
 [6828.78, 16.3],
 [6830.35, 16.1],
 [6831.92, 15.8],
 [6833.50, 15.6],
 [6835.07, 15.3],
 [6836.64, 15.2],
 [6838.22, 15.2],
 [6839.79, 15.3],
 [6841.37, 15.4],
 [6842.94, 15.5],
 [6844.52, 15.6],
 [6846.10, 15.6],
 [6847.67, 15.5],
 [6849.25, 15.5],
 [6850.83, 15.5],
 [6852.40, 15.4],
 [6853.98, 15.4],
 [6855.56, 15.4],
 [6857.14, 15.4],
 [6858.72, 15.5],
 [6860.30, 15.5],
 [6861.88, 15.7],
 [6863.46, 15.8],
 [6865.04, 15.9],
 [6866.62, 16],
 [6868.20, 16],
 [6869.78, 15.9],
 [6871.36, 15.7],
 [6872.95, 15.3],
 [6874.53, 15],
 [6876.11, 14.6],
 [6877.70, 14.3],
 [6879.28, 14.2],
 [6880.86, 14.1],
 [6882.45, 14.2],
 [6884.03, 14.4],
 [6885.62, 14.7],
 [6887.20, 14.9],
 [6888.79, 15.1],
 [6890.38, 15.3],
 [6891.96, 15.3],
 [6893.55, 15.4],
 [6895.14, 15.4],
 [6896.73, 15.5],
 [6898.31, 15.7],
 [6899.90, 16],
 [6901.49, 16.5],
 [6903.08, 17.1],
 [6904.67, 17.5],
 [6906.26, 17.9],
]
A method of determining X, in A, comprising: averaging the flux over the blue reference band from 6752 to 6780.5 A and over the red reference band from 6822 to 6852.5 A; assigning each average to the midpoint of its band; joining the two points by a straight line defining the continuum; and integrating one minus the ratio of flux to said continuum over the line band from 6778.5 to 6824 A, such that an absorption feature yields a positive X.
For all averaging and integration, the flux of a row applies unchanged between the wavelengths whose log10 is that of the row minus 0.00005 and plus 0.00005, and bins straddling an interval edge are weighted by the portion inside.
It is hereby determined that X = 1.3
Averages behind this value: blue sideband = 15.7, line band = 15.2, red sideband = 15.7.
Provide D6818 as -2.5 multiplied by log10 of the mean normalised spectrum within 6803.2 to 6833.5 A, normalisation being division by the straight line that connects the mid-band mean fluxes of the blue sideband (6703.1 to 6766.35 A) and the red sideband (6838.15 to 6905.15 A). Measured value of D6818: 0.13 mag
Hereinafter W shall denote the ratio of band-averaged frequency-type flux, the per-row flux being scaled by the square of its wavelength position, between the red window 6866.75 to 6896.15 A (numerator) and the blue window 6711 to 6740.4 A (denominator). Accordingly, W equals 0.65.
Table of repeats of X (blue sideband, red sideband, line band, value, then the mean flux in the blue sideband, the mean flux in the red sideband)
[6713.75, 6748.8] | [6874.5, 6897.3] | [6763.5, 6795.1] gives 6.19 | 21.9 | 14.8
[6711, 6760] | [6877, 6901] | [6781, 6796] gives 2.30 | 20.7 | 15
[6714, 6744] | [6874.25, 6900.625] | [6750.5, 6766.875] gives 4.58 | 23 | 14.9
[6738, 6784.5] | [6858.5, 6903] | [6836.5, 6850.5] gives -0.01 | 15.7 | 15.3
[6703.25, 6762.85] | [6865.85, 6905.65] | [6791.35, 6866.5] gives 7.86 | 20.1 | 15.4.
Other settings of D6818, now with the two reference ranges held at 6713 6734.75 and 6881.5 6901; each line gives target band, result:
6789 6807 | 0.36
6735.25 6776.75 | 0.44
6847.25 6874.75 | 0.10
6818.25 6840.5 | 0.21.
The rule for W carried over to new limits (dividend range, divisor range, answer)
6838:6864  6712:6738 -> 0.65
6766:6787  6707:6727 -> 0.65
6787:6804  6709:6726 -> 0.60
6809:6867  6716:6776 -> 0.84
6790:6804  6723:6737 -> 0.67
